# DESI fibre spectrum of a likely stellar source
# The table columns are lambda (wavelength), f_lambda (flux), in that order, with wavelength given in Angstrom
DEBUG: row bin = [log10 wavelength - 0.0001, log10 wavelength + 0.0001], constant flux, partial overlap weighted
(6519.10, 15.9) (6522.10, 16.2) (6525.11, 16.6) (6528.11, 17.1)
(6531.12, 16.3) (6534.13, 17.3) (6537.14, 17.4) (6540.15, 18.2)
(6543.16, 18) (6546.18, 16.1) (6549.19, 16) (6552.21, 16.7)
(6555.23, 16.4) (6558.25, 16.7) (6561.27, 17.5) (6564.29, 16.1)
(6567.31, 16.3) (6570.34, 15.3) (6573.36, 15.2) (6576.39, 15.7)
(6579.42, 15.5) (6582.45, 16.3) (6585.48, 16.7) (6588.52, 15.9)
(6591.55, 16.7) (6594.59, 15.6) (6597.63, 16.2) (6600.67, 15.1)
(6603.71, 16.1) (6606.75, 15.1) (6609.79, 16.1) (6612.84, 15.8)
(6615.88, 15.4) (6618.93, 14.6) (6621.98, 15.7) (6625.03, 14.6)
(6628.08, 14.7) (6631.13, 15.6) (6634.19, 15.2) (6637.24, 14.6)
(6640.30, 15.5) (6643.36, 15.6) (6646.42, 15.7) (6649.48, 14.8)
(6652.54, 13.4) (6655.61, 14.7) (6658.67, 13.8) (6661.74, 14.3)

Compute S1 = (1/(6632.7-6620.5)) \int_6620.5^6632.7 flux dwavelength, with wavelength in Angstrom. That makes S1 15.1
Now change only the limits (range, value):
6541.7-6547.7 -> 17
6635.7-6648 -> 15.4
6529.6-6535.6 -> 16.8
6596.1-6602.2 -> 15.6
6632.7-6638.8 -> 14.9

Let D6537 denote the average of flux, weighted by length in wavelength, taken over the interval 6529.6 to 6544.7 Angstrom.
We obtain 17.4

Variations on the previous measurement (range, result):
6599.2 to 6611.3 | 15.6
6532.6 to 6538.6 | 17.3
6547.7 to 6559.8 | 16.4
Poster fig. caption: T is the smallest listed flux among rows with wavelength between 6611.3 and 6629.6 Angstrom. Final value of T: 14.6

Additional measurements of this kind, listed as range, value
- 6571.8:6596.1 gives 15.2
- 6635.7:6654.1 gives 13.4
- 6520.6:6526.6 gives 16.2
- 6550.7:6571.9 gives 15.3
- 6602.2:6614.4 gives 15.1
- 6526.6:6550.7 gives 16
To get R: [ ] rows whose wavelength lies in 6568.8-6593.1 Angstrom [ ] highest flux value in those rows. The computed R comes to 16.7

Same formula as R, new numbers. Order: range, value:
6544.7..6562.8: 17.5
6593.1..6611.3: 16.2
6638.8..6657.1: 15.7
